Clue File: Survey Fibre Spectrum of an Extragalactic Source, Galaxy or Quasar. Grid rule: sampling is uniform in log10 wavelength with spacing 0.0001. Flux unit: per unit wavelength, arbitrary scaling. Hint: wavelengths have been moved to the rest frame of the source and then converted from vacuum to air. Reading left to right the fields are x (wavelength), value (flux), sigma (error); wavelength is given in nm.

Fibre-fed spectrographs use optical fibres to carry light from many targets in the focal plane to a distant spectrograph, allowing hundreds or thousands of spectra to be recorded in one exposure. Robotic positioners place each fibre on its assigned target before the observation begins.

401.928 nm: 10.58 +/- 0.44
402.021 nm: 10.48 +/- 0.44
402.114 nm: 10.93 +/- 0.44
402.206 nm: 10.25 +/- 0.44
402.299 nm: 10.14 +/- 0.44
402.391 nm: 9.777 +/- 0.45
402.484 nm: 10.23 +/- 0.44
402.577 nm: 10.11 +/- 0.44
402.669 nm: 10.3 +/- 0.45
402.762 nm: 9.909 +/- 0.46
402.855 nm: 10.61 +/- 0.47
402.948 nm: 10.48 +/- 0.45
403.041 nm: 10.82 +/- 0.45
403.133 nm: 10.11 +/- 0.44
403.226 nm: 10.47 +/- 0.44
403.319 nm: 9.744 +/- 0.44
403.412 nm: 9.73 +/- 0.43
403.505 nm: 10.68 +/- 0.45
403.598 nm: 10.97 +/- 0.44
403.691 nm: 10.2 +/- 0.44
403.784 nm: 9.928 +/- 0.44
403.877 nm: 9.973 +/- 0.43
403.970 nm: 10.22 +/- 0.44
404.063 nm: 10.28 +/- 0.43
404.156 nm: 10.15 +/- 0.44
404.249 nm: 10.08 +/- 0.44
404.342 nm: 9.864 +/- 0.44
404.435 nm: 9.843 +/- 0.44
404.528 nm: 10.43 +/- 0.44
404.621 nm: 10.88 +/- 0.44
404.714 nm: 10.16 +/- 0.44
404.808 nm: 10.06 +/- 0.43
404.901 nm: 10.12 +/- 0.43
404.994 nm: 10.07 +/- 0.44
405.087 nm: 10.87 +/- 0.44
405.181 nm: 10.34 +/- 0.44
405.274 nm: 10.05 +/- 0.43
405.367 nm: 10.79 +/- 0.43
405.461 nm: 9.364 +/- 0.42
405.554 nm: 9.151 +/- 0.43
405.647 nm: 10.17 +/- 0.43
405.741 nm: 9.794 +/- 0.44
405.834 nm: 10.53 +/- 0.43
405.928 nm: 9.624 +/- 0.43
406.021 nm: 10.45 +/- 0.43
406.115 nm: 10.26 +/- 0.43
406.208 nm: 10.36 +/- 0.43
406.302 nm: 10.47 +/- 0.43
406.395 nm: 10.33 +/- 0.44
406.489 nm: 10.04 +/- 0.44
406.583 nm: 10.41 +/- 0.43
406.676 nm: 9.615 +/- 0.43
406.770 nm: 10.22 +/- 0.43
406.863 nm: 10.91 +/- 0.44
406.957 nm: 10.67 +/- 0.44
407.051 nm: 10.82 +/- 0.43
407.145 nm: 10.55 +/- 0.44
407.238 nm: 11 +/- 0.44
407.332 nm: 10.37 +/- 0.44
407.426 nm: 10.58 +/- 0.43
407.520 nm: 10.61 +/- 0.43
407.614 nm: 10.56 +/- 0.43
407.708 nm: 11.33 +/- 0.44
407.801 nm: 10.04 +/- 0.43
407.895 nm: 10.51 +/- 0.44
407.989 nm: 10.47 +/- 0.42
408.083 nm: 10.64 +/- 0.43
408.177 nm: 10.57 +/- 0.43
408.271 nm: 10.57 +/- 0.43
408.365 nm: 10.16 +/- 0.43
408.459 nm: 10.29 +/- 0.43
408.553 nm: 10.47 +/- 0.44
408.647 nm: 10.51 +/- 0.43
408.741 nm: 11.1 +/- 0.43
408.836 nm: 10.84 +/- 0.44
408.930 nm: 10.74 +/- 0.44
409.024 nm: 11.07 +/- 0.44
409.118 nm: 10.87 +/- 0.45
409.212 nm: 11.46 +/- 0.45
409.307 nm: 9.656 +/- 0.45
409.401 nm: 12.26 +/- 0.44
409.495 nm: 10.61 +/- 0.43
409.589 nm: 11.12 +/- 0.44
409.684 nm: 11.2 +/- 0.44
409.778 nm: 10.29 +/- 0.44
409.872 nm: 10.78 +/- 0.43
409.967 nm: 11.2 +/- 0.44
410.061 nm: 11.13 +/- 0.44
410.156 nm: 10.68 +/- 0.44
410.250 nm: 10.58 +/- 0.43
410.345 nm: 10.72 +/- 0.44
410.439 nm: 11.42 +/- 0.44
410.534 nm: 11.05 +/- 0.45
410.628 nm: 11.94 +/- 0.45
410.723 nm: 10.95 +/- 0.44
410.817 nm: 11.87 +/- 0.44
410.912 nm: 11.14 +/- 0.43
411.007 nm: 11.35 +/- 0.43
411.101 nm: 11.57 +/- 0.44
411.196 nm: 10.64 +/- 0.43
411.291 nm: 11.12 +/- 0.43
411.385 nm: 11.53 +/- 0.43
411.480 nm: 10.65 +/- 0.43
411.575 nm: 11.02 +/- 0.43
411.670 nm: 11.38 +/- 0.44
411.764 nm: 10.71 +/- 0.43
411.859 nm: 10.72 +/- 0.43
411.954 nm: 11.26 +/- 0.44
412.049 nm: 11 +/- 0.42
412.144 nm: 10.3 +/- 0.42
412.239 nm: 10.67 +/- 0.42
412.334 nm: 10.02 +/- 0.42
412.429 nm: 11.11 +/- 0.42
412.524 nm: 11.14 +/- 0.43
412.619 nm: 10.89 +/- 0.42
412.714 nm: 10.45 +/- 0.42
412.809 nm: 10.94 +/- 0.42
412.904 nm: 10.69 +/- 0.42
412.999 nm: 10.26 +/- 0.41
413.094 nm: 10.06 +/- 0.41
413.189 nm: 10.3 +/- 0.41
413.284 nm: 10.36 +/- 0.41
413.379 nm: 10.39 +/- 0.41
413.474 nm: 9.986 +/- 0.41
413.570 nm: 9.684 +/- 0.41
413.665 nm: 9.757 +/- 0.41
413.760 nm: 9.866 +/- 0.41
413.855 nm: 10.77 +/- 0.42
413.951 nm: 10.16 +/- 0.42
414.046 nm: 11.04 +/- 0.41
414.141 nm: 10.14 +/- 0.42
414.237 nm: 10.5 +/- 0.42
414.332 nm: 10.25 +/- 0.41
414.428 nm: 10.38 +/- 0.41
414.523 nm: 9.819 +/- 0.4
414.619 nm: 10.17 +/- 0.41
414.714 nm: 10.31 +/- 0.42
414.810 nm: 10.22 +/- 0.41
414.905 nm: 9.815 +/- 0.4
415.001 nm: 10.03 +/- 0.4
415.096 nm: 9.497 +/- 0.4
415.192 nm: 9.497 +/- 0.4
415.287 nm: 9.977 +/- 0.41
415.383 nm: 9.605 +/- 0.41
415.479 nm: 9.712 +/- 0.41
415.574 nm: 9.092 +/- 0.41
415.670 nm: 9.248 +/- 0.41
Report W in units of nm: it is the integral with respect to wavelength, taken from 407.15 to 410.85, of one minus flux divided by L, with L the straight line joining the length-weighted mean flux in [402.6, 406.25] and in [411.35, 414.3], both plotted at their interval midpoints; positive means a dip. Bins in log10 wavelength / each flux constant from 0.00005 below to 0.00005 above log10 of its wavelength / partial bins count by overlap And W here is -0.15 nm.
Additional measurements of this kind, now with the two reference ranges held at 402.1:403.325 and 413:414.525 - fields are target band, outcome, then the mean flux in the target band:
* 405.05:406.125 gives 0.02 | 10.1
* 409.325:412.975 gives -0.26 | 11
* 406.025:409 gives -0.08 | 10.5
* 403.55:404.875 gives 0.01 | 10.2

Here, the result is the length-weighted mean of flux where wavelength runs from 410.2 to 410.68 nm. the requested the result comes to 11.1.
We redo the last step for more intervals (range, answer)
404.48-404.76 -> 10.5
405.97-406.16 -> 10.3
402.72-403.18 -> 10.4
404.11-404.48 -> 9.99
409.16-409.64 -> 11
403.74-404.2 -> 10.1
